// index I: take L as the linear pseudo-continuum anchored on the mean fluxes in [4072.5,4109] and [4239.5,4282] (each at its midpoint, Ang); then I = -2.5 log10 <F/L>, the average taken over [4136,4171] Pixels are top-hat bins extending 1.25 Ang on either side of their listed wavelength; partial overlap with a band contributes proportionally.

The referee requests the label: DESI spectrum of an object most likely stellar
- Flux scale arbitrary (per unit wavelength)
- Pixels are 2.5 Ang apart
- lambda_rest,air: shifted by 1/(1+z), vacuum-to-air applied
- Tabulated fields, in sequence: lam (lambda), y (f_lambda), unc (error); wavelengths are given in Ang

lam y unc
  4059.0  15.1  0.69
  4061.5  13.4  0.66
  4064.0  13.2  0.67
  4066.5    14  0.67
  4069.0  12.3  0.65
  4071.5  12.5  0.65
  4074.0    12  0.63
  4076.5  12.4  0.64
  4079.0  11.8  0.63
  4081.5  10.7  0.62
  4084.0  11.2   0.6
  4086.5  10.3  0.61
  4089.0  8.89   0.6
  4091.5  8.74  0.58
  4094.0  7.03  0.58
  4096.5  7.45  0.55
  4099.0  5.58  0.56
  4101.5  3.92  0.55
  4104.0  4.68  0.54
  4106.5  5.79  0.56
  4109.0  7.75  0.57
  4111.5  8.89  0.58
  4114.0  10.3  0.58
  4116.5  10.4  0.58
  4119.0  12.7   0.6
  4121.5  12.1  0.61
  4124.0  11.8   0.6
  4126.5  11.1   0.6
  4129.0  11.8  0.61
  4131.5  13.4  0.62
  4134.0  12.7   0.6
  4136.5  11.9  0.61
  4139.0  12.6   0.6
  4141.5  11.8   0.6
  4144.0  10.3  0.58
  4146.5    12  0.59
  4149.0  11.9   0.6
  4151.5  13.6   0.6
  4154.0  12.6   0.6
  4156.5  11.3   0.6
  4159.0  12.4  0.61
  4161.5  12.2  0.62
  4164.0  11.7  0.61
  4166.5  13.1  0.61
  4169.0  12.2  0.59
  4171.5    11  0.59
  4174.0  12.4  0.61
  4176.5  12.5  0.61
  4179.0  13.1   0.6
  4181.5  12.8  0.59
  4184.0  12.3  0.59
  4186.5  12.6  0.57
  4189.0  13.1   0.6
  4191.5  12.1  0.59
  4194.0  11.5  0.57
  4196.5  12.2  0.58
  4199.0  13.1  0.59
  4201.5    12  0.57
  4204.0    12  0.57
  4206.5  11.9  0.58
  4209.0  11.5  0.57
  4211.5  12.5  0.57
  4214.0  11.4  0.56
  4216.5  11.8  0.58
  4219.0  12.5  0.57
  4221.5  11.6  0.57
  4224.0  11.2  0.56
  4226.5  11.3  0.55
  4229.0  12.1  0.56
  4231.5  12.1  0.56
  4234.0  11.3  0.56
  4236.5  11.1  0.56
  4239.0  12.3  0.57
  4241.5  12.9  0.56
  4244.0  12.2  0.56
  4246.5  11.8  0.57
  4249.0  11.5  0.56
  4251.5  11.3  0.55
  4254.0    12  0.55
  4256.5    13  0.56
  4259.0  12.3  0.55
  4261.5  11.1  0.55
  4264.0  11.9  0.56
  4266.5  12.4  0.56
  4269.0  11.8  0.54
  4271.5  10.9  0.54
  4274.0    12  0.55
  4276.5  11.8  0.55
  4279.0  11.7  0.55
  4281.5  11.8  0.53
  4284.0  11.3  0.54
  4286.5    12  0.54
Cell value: -0.23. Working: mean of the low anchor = 8.6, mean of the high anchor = 11.9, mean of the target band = 12.1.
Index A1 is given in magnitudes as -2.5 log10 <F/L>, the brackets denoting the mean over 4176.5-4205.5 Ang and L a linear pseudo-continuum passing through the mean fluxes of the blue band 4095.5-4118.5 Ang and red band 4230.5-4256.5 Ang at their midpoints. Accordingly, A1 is -0.22 mag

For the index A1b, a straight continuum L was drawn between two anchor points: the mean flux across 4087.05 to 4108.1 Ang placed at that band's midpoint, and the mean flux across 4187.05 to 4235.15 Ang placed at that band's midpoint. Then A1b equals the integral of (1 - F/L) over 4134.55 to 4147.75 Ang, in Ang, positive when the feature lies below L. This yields -4.7 Ang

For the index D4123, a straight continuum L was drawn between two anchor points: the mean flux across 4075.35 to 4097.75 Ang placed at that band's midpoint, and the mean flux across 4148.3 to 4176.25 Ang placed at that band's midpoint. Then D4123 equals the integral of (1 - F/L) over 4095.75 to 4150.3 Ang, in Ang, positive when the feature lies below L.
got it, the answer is 5.0 Ang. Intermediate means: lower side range 9.82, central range 10.1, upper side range 12.2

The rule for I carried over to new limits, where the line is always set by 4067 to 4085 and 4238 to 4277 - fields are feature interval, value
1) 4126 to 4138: -0.03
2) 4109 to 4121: 0.15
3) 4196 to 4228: 0.00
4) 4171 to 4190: -0.05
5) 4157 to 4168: -0.03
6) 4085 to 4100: 0.42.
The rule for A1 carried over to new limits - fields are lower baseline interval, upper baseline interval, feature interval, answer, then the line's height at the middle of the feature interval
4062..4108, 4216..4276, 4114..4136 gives -0.17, 10.2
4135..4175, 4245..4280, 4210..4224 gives 0.00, 11.9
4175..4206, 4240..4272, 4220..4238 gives 0.05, 12.2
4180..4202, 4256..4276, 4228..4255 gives 0.02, 12.1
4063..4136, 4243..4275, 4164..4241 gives -0.08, 11.3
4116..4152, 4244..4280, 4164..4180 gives -0.03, 12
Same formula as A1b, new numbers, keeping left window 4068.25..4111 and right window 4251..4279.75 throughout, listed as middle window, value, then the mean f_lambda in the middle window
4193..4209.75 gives -1.9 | 12.1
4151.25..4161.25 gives -2.3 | 12.3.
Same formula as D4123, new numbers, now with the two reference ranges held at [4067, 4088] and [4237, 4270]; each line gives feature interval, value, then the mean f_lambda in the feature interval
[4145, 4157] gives -0.47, 12.3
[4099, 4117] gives 7.07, 7.14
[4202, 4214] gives 0.02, 11.9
